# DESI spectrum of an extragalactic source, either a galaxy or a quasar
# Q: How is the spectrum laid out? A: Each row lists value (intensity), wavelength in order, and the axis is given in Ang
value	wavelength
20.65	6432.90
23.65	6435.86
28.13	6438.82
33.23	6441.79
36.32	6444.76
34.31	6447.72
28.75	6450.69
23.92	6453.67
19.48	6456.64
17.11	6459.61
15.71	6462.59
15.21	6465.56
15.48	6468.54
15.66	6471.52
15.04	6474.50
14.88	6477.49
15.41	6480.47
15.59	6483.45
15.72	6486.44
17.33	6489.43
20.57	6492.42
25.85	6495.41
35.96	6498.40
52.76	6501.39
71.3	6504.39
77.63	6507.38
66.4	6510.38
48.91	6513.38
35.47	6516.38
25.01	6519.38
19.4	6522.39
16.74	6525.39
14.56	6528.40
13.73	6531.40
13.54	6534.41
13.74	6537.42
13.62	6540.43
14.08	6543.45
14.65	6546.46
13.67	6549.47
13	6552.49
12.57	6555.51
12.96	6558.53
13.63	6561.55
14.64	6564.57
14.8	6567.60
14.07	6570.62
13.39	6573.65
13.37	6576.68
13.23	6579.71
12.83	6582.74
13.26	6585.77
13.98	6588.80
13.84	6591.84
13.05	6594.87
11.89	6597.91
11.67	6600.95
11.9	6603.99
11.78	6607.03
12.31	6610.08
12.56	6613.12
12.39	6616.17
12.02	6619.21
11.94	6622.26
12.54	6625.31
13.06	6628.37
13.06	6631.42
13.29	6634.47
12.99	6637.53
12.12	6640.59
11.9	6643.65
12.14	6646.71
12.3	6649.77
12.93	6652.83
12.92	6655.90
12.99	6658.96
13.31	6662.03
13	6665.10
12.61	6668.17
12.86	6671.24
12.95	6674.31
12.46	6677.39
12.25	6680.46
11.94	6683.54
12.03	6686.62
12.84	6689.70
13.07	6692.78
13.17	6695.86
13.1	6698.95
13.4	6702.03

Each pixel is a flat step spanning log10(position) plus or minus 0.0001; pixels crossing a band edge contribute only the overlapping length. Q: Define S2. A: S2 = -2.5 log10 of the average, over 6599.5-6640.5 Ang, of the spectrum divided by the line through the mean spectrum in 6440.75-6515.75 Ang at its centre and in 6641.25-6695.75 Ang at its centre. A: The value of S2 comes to 0.34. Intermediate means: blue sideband 30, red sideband 12.6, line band 12.4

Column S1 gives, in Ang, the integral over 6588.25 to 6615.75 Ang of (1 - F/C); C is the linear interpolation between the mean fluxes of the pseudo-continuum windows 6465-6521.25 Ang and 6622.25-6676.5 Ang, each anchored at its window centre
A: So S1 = 8.9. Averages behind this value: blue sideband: 31.8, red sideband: 12.7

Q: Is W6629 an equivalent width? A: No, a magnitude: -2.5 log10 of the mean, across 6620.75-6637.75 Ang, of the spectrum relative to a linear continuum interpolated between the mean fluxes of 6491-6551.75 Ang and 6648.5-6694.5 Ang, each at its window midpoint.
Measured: 0.344 mag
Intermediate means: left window 30.1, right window 12.7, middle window 12.8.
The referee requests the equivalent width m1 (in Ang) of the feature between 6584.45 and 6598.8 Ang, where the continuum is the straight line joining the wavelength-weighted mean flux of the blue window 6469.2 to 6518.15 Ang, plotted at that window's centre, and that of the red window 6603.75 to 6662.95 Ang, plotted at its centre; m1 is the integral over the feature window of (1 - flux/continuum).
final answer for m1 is 4.3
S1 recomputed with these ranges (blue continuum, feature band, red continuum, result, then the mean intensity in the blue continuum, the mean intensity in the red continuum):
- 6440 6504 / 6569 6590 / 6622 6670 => 4.4 Ang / 23.9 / 12.7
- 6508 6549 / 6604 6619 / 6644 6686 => 4.5 Ang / 24.7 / 12.6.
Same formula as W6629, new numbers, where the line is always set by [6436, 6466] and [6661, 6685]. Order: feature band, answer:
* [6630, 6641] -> 0.15 mag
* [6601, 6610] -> 0.36 mag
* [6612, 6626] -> 0.27 mag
